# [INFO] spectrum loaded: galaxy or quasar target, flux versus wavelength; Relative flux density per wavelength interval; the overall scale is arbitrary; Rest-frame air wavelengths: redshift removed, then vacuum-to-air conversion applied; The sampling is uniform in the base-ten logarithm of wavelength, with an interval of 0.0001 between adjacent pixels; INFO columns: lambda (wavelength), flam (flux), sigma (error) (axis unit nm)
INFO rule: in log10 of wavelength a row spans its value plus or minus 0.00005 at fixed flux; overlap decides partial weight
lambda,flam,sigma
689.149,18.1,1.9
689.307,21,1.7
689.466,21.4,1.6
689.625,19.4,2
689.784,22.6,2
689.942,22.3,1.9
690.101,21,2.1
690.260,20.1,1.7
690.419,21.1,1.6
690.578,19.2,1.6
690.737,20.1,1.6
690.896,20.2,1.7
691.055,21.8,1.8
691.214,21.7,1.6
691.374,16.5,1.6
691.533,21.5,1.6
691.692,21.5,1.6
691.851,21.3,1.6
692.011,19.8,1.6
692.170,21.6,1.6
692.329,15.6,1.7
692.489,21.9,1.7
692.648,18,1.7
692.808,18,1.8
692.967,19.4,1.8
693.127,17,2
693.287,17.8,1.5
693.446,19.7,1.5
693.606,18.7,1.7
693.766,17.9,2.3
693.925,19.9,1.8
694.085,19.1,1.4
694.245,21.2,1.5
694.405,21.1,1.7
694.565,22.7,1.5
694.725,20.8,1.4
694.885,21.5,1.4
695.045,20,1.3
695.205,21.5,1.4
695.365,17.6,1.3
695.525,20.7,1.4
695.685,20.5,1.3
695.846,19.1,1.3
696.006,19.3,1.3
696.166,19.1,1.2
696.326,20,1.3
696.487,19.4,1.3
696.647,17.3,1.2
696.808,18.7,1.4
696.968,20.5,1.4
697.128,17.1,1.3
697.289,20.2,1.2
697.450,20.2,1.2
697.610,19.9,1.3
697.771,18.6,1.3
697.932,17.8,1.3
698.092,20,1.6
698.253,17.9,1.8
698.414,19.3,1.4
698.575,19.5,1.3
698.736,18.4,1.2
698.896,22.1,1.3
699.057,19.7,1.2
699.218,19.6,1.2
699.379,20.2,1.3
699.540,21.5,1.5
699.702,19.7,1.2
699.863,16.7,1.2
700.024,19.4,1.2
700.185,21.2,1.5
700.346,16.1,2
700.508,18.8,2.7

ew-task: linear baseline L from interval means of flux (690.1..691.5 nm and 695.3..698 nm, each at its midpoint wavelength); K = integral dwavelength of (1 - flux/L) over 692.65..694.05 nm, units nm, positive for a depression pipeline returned 0.086 nm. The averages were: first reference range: 20.2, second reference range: 19.2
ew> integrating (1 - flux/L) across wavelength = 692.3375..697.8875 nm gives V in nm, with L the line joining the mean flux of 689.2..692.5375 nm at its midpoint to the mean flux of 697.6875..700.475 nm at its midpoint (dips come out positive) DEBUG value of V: 0.108 nm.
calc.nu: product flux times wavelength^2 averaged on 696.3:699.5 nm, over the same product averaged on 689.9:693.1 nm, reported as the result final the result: 0.98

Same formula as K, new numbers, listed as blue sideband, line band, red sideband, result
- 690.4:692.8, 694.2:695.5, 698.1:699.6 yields -0.06 nm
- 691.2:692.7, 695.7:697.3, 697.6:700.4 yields 0.04 nm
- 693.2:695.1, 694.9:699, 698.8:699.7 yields 0.17 nm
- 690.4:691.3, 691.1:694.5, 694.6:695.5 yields 0.17 nm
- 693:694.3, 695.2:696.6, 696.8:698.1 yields -0.03 nm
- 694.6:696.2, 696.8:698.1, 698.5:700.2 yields 0.05 nm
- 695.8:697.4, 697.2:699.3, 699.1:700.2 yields -0.01 nm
